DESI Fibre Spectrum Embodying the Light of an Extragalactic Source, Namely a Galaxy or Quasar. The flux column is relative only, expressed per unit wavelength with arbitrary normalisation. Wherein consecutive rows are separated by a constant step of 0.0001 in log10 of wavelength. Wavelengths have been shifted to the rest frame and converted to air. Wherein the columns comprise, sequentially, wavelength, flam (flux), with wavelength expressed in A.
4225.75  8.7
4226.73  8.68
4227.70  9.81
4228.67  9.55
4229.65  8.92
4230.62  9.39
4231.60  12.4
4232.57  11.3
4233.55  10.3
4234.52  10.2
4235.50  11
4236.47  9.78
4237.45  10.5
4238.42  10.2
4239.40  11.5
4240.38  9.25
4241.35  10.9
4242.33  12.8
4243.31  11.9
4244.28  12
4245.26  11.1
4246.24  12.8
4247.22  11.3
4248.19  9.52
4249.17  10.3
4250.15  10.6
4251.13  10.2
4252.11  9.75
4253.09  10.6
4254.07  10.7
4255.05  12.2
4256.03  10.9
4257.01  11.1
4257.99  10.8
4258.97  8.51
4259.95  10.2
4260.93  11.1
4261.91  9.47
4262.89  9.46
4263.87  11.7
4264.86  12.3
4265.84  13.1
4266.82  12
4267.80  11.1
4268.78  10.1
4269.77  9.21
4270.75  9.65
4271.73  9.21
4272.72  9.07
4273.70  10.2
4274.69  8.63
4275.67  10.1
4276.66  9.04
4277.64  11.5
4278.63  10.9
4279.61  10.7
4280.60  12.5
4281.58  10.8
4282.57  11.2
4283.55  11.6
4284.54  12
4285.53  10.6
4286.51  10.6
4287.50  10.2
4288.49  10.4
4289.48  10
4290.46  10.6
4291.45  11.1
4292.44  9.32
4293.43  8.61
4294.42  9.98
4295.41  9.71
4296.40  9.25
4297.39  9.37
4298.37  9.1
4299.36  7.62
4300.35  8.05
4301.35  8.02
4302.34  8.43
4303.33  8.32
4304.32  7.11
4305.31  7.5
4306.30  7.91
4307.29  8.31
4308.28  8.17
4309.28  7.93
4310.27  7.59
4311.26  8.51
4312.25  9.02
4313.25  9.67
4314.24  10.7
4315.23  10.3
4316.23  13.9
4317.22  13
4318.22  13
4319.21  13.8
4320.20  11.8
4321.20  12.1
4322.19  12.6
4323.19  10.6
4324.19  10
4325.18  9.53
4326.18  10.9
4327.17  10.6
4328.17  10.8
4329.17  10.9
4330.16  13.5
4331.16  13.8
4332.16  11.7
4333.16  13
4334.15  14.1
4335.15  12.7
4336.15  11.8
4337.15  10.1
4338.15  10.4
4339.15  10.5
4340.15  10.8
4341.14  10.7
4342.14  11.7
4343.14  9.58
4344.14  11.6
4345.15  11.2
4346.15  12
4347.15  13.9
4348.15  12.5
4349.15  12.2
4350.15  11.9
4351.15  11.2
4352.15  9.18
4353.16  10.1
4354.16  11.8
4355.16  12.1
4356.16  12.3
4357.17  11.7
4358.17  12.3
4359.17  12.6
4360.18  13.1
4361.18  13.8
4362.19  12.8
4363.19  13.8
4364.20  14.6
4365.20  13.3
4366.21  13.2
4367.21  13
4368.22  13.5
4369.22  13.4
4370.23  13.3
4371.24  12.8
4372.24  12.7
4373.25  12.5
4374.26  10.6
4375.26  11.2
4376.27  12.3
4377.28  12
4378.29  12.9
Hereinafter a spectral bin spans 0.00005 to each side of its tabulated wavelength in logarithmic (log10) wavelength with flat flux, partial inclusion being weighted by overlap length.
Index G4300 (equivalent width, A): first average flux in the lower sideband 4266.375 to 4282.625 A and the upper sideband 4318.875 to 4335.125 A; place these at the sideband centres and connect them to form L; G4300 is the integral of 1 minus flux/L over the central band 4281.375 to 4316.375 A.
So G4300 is 5.02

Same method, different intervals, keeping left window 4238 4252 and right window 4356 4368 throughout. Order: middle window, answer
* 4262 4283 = 1.7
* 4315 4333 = 0.8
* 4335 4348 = 1.4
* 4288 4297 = 1.5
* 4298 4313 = 4.9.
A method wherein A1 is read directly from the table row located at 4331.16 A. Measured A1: 13.8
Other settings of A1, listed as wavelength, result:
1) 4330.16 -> 13.5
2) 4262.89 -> 9.46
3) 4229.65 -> 8.92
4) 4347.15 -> 13.9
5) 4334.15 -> 14.1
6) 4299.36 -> 7.62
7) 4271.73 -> 9.21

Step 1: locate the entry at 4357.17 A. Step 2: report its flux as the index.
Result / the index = 11.7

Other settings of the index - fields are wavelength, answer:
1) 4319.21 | 13.8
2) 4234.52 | 10.2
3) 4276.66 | 9.04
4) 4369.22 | 13.4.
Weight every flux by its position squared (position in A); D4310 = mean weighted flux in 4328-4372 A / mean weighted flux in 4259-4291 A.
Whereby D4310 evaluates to 1.19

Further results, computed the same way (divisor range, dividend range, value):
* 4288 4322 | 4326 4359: 1.22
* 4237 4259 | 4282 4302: 0.92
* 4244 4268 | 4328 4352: 1.12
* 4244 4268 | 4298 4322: 0.91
